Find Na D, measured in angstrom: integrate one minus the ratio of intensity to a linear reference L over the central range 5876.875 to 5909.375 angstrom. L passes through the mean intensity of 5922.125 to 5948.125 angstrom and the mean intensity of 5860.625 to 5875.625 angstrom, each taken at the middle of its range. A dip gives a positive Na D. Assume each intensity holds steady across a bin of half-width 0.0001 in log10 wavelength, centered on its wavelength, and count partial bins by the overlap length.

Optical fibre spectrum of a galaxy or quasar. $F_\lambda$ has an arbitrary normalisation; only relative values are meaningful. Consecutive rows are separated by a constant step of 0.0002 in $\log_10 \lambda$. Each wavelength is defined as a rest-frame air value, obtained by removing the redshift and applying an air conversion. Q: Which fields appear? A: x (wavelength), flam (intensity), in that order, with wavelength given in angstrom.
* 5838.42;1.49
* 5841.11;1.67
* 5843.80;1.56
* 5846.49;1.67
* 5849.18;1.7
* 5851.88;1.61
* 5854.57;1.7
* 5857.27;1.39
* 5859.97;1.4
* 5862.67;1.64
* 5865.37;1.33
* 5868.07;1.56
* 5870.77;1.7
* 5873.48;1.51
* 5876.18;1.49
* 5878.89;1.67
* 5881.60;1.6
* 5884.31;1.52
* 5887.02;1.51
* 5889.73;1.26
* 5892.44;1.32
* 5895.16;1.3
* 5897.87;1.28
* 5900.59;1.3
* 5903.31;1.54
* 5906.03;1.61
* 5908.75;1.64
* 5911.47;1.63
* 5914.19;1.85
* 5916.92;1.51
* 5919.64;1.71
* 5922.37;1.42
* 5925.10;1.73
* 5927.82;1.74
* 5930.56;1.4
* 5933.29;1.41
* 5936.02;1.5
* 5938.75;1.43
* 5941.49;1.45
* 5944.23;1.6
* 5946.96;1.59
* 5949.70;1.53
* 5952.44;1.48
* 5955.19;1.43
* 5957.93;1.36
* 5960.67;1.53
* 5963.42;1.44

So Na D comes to 1.6 angstrom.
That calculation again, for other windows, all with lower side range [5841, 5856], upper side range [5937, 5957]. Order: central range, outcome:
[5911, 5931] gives -1.24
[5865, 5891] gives 1.32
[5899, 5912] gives 0.23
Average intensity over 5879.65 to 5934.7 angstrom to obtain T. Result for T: 1.52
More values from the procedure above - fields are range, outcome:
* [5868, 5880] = 1.59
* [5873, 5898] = 1.45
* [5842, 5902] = 1.5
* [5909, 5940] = 1.58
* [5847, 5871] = 1.56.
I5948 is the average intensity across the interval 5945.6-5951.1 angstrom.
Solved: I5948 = 1.56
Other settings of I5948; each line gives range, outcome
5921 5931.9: 1.57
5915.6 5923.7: 1.55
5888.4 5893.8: 1.29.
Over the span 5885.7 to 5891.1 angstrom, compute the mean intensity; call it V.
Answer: 1.39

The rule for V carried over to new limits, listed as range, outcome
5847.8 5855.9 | 1.67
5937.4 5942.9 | 1.44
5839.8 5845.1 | 1.62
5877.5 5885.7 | 1.59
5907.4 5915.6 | 1.71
